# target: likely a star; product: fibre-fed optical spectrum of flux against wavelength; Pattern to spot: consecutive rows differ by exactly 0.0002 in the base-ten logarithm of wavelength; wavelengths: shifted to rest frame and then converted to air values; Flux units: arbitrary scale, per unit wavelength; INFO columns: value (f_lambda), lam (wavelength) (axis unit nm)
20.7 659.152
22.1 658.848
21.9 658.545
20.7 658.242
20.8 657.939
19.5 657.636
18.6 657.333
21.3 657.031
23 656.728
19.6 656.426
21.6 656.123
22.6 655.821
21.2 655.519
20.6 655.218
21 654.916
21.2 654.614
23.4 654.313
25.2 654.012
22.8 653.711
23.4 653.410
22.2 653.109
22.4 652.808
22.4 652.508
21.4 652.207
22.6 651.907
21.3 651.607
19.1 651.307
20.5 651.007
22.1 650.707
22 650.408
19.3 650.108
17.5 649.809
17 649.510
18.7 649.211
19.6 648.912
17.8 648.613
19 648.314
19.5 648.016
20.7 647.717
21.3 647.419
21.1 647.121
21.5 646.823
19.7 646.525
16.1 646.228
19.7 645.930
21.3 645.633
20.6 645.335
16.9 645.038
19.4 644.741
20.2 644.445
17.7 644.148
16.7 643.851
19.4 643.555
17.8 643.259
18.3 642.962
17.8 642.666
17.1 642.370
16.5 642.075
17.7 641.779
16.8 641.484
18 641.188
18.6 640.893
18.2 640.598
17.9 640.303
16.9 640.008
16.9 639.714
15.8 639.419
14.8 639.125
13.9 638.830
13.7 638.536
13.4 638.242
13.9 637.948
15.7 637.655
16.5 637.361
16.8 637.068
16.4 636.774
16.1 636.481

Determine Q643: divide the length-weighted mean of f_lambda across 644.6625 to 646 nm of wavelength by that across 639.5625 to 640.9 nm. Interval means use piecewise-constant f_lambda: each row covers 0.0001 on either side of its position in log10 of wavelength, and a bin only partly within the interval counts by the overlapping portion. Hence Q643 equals 1.1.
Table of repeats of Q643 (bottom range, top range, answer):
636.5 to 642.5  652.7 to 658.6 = 1.33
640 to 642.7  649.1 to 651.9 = 1.13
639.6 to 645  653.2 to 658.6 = 1.21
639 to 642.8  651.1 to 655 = 1.29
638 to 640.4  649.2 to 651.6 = 1.29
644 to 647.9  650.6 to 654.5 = 1.13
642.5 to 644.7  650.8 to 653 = 1.17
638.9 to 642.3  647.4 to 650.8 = 1.14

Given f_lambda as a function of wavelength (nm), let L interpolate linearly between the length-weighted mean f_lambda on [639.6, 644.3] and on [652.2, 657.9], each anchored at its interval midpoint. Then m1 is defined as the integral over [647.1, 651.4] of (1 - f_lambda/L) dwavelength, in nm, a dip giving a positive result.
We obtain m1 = 0.06 nm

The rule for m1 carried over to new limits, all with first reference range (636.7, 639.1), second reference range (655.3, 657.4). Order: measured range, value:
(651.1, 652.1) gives -0.070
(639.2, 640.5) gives -0.097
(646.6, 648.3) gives -0.226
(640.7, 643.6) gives -0.236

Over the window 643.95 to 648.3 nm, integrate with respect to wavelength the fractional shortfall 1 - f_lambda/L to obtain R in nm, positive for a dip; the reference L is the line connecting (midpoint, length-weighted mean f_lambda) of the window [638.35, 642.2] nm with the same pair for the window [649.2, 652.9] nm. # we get -0.21 nm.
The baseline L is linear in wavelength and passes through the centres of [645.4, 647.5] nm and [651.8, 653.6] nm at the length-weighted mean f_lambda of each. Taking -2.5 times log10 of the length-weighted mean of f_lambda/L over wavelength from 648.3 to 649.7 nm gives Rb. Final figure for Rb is 0.15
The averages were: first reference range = 20.1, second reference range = 22.4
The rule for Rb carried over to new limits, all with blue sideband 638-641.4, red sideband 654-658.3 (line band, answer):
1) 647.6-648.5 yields -0.05 mag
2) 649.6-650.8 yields -0.03 mag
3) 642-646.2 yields -0.06 mag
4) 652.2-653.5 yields -0.11 mag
